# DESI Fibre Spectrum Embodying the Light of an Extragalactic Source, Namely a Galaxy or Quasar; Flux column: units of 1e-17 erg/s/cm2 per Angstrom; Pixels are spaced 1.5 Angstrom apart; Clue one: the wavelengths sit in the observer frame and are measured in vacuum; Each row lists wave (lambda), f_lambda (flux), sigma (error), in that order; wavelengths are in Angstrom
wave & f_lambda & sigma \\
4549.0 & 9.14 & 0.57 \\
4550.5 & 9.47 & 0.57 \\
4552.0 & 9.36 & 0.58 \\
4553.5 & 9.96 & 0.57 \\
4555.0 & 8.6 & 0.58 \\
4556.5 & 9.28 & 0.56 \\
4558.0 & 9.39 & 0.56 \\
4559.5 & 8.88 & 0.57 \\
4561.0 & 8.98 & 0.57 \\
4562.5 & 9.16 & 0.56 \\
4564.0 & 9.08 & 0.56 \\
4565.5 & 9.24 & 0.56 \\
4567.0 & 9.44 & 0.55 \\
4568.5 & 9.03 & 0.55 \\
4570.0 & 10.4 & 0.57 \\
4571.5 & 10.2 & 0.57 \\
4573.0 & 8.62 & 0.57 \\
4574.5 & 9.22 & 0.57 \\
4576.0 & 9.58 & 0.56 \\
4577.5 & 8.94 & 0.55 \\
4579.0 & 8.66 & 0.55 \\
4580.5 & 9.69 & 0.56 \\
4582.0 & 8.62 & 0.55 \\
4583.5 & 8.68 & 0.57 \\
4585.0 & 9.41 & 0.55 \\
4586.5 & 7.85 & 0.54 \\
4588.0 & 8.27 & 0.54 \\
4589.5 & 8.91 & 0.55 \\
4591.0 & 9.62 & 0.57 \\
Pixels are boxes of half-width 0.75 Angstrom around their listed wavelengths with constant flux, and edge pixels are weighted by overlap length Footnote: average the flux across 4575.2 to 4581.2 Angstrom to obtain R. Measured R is 9.21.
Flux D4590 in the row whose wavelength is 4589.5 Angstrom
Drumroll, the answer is 8.91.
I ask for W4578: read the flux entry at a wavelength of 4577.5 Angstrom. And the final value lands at 8.94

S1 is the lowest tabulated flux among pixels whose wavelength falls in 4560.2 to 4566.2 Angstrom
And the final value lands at 8.98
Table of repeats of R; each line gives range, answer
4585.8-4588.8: 8.08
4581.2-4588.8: 8.58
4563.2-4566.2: 9.16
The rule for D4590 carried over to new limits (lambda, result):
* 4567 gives 9.44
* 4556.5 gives 9.28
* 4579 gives 8.66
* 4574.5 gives 9.22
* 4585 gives 9.41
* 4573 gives 8.62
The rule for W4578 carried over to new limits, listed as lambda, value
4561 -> 8.98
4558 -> 9.39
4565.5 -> 9.24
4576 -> 9.58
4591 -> 9.62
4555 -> 8.6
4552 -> 9.36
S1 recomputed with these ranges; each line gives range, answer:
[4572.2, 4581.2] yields 8.62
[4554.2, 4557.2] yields 8.6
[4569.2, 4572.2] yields 10.2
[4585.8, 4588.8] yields 7.85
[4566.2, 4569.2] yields 9.03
